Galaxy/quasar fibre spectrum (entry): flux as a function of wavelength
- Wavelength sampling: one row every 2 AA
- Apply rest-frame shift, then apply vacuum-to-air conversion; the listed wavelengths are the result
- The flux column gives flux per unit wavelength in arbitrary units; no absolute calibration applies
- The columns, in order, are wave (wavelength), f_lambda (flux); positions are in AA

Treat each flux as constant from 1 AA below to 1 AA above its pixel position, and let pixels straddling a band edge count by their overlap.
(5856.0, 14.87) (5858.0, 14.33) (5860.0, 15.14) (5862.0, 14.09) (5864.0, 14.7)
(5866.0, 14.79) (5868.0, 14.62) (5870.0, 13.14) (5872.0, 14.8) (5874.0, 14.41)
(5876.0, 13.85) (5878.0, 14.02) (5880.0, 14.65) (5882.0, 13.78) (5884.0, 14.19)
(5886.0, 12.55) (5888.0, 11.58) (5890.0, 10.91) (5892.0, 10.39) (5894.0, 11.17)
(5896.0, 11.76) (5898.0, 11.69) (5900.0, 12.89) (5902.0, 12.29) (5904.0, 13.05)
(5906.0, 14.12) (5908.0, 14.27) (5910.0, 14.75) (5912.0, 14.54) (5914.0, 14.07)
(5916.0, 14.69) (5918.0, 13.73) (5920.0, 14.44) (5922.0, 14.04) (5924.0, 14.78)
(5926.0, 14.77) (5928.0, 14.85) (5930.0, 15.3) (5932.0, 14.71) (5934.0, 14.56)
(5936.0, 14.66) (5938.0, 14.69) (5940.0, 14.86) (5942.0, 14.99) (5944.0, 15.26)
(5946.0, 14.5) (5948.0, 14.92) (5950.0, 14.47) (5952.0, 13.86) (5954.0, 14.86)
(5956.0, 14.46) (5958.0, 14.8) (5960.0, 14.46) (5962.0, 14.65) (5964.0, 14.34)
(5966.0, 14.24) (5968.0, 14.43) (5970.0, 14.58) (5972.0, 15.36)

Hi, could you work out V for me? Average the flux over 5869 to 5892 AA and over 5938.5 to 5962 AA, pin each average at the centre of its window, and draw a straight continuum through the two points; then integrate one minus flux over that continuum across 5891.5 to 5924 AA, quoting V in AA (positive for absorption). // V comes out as 1.23 AA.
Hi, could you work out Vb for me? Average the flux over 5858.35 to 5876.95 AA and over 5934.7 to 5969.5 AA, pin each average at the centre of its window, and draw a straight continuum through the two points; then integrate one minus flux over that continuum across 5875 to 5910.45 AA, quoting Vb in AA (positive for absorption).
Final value 3.93 AA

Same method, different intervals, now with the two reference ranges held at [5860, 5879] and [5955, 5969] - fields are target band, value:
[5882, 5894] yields 2.0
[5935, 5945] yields -0.3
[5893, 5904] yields 1.8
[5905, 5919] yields 0.1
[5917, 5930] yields -0.1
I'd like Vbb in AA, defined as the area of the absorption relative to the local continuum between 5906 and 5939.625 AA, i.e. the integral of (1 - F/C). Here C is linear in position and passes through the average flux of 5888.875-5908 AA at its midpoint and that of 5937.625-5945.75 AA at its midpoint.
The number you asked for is -2.1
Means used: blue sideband 12.1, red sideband 14.9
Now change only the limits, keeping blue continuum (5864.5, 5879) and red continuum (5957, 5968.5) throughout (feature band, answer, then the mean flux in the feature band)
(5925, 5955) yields -0.7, 14.8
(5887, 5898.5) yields 2.5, 11.2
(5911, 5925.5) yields 0.0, 14.3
